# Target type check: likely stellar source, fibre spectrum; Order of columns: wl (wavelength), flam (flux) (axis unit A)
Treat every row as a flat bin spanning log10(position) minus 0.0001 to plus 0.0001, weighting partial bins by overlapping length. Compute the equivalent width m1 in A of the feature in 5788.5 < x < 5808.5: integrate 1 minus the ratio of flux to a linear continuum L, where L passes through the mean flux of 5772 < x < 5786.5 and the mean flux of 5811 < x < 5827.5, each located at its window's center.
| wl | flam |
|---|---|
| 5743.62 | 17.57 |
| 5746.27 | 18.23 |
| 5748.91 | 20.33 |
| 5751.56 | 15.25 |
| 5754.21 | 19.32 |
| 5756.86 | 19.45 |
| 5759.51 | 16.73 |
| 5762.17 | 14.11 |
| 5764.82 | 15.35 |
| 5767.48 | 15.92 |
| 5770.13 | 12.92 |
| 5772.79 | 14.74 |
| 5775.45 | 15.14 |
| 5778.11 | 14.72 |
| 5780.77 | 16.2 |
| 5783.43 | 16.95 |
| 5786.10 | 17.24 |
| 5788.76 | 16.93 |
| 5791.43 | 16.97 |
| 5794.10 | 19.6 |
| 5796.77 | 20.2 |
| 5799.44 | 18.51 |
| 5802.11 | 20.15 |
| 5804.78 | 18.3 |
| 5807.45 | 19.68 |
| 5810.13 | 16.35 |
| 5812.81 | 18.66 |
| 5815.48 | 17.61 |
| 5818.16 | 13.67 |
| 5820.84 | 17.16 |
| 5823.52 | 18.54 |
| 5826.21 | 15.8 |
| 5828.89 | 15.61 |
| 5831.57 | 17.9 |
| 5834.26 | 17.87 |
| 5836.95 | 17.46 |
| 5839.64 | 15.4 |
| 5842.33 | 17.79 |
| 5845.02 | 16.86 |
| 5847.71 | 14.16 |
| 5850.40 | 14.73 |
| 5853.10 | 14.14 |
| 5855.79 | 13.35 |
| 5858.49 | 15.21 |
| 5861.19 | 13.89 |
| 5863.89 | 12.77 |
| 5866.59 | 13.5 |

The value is -3.14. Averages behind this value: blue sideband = 15.8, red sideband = 16.9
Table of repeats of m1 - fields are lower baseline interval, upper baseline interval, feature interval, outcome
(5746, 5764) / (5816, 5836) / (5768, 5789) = 2.1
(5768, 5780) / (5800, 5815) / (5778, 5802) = -1.8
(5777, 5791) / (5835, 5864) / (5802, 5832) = -2.8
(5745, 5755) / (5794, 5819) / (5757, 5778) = 3.5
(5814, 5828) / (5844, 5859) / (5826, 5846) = -1.6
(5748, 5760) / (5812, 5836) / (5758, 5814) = 2.2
